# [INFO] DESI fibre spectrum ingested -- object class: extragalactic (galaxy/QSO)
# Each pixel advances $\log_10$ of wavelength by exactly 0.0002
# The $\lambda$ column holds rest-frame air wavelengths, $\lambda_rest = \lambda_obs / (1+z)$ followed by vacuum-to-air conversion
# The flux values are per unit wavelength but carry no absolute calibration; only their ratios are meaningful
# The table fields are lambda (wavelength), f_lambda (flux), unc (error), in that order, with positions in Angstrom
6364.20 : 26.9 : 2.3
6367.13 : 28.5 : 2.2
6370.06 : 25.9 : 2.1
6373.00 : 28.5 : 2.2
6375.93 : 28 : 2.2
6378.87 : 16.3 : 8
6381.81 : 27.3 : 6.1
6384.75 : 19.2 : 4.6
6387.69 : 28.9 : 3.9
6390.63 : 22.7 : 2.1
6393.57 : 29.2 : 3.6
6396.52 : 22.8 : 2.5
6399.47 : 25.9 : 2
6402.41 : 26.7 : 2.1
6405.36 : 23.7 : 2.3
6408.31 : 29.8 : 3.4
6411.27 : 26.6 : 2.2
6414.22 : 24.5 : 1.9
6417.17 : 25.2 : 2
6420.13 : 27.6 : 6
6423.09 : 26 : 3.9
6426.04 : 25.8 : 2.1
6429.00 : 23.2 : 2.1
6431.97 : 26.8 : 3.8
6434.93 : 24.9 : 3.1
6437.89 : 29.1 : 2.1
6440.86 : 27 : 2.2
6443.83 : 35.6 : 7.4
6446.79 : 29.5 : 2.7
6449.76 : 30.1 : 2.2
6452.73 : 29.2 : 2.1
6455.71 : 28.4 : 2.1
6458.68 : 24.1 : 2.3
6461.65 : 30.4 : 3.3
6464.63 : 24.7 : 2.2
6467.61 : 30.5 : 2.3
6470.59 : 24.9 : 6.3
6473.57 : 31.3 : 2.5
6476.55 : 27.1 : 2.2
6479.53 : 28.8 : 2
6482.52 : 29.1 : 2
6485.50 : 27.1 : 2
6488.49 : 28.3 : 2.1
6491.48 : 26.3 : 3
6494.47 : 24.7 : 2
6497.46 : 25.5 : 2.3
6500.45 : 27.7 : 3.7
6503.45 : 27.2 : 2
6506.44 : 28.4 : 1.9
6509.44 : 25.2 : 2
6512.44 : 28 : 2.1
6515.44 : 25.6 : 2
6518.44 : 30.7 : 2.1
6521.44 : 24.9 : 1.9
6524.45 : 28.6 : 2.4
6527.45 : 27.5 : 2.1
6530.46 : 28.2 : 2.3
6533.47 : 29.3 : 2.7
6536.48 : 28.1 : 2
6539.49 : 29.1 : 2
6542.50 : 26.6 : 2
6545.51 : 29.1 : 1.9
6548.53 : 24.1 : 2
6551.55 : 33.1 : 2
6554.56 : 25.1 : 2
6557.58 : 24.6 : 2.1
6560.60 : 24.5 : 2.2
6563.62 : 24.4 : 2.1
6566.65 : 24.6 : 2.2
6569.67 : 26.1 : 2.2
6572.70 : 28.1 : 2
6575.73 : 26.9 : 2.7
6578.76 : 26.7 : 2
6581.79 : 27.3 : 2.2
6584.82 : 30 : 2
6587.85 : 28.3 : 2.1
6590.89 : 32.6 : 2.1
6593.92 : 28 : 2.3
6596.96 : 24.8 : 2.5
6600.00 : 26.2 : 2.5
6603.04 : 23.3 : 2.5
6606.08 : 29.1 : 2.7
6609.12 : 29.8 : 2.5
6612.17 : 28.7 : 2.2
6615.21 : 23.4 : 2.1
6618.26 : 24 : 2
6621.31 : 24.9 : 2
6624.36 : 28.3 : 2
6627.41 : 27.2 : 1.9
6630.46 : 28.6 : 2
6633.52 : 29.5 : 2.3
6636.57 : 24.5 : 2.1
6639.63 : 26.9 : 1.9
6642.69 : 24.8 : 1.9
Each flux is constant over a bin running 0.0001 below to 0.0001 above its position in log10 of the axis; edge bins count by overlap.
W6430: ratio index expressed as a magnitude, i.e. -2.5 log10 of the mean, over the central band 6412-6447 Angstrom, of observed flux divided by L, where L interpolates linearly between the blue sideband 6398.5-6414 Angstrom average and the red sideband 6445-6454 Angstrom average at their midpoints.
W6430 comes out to 0.05 mag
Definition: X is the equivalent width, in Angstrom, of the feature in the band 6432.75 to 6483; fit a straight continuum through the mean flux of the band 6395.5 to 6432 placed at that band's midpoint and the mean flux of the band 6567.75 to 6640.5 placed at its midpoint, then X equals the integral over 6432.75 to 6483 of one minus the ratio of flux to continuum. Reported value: -4.6 Angstrom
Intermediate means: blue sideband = 25.7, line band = 28.5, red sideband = 27.2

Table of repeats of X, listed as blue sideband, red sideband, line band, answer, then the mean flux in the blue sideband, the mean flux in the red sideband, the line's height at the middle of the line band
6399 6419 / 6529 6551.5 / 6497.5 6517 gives 0.49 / 26.1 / 28.1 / 27.6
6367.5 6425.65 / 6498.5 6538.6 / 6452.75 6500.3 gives -0.97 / 25.6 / 27.6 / 26.9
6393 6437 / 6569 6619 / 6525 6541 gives -0.96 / 25.9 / 27.3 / 26.8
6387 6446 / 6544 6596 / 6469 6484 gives -0.78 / 26.6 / 27.2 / 26.9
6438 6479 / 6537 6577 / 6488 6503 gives 0.81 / 28.7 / 26.7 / 27.9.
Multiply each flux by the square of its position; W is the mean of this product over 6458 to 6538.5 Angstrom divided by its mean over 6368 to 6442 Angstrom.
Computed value 1.10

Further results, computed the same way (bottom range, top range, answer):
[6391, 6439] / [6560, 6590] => 1.09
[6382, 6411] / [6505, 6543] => 1.13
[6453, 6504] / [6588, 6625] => 1.02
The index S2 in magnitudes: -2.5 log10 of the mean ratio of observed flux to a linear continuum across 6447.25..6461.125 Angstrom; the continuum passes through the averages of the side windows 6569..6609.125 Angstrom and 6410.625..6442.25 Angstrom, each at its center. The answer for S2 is -0.08 mag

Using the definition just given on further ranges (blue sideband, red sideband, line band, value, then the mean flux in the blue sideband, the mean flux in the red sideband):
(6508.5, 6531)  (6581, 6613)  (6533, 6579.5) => 0.03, 27.4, 28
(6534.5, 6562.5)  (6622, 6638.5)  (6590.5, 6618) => 0.02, 27.1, 27.5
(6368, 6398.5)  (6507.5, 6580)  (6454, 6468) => -0.06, 25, 27.1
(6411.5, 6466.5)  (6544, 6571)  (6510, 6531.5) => -0.04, 27.3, 26.2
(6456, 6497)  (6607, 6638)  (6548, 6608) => 0.01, 27.5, 26.9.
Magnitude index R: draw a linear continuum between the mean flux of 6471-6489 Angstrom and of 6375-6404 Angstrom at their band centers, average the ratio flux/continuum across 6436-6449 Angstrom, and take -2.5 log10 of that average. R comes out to -0.12 mag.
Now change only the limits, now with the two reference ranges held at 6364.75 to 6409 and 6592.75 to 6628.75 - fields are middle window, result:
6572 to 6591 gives -0.08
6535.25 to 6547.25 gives -0.08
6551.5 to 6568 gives 0.03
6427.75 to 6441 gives -0.02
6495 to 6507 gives -0.04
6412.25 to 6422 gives -0.01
